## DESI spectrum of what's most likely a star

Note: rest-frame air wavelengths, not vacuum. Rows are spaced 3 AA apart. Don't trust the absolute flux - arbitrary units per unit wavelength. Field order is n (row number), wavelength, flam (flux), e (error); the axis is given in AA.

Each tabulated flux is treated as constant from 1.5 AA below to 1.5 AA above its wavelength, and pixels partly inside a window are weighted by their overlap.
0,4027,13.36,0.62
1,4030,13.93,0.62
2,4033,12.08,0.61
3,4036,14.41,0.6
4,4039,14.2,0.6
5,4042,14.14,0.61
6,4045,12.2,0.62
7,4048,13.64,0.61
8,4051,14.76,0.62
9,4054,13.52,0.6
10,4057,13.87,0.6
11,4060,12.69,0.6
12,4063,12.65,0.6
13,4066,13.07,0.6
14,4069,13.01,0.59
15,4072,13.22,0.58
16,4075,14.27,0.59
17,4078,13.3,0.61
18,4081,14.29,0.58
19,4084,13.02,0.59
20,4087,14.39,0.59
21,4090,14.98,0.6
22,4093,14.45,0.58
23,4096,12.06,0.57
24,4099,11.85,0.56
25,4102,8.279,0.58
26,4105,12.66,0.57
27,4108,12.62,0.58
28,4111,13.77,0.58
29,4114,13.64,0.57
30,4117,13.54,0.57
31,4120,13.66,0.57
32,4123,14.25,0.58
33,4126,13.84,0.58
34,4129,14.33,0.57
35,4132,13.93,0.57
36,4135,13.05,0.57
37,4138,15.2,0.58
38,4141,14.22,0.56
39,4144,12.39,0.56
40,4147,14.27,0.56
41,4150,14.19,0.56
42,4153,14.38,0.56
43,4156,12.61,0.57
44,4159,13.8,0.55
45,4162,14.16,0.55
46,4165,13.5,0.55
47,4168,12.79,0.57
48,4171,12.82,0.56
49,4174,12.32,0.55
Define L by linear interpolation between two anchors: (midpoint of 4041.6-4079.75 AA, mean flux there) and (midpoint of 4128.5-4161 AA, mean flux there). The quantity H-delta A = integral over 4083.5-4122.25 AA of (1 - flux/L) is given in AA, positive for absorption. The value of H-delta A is 1.7 AA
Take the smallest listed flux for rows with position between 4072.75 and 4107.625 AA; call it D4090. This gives 8.279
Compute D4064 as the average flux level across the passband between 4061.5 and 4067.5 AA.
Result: 12.9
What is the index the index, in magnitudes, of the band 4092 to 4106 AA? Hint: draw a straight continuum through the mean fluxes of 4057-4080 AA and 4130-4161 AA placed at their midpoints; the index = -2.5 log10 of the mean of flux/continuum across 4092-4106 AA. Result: 0.15 mag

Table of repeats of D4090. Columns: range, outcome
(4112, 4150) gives 12.39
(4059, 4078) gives 12.65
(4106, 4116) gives 12.62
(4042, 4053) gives 12.2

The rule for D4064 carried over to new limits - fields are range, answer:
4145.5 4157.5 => 13.9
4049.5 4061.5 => 13.7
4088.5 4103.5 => 12.3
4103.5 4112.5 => 13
